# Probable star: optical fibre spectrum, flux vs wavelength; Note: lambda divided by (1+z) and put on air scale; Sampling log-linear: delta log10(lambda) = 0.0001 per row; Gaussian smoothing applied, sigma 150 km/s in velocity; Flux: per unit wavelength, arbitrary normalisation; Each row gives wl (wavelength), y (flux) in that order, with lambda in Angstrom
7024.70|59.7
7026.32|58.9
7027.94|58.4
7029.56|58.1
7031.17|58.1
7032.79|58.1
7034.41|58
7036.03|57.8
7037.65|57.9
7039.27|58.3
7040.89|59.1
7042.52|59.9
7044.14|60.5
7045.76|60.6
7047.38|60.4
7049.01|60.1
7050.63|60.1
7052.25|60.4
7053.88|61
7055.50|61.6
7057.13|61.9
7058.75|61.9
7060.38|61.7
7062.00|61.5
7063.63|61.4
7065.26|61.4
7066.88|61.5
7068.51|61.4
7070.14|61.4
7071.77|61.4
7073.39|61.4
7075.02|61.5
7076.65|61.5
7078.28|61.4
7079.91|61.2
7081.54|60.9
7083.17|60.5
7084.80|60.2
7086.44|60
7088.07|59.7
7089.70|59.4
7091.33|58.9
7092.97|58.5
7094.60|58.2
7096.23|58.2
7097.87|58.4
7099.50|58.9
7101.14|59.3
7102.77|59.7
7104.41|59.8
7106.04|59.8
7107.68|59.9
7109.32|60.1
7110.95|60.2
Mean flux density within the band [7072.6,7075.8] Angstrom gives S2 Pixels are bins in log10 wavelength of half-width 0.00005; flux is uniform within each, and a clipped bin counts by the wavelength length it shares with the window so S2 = 61.4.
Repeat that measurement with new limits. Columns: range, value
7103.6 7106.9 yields 59.8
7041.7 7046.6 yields 60.3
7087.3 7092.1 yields 59.4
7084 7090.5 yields 59.8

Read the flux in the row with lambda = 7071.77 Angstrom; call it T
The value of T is 61.4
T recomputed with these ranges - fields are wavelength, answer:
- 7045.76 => 60.6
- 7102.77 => 59.7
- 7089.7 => 59.4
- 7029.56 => 58.1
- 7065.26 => 61.4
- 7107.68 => 59.9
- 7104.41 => 59.8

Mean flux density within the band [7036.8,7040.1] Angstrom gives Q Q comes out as 58.1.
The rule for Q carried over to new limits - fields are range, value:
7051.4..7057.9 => 61.2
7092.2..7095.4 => 58.4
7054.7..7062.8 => 61.7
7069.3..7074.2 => 61.5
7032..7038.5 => 58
